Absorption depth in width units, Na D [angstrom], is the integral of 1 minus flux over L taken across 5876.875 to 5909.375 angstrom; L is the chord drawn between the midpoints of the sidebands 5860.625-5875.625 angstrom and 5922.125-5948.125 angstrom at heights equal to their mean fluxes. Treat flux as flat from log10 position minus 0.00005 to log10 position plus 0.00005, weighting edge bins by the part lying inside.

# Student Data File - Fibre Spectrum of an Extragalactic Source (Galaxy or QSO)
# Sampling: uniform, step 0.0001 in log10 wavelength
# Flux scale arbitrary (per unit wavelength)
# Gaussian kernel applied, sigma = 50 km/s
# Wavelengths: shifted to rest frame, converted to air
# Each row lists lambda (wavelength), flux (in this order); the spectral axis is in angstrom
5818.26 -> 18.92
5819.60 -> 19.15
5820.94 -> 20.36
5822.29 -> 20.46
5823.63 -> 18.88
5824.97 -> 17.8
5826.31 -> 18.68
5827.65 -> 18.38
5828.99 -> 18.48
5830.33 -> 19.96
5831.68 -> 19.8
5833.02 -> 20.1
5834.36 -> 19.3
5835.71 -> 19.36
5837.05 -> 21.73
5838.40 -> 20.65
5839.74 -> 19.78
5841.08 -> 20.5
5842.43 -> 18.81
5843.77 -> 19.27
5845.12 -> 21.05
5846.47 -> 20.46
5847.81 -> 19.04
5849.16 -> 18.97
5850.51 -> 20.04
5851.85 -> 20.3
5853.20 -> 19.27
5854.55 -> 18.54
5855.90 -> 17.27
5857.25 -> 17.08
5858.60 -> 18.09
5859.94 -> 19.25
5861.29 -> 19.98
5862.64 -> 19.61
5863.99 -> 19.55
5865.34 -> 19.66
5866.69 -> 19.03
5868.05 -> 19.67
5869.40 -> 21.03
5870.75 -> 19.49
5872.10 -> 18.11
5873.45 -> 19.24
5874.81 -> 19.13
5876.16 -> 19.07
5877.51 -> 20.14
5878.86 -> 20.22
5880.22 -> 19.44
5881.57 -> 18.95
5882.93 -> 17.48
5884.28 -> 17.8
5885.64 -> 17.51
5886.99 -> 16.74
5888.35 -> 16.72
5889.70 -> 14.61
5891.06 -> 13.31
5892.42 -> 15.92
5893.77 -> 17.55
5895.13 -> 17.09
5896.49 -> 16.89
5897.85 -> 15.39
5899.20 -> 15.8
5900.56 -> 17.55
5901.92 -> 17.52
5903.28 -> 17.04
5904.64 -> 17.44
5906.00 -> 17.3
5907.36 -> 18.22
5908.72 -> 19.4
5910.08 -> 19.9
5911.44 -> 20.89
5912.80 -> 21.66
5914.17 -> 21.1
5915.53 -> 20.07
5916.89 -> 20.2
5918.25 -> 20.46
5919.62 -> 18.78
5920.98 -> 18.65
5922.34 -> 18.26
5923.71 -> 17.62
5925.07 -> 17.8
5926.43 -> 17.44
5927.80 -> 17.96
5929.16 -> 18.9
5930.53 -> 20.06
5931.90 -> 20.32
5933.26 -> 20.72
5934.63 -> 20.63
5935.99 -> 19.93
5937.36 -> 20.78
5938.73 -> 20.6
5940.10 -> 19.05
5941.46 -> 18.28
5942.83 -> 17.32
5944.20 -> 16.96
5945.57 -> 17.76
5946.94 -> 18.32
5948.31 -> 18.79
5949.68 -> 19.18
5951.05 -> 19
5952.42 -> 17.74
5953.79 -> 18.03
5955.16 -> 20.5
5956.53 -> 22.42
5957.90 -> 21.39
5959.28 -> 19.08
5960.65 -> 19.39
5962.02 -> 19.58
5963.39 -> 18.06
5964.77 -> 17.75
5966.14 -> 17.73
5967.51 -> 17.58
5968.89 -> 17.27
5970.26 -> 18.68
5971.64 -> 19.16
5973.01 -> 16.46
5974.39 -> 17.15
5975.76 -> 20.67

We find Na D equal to 3.3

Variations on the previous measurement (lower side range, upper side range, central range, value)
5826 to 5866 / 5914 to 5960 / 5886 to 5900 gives 2.37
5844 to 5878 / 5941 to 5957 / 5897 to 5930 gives 0.62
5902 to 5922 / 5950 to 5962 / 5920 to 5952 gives 1.03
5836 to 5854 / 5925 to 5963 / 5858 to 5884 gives 0.62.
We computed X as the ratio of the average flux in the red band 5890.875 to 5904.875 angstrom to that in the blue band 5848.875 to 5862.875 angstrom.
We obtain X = 0.9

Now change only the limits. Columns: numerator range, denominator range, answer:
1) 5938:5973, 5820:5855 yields 0.96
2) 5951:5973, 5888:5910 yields 1.12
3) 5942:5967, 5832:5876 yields 0.97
